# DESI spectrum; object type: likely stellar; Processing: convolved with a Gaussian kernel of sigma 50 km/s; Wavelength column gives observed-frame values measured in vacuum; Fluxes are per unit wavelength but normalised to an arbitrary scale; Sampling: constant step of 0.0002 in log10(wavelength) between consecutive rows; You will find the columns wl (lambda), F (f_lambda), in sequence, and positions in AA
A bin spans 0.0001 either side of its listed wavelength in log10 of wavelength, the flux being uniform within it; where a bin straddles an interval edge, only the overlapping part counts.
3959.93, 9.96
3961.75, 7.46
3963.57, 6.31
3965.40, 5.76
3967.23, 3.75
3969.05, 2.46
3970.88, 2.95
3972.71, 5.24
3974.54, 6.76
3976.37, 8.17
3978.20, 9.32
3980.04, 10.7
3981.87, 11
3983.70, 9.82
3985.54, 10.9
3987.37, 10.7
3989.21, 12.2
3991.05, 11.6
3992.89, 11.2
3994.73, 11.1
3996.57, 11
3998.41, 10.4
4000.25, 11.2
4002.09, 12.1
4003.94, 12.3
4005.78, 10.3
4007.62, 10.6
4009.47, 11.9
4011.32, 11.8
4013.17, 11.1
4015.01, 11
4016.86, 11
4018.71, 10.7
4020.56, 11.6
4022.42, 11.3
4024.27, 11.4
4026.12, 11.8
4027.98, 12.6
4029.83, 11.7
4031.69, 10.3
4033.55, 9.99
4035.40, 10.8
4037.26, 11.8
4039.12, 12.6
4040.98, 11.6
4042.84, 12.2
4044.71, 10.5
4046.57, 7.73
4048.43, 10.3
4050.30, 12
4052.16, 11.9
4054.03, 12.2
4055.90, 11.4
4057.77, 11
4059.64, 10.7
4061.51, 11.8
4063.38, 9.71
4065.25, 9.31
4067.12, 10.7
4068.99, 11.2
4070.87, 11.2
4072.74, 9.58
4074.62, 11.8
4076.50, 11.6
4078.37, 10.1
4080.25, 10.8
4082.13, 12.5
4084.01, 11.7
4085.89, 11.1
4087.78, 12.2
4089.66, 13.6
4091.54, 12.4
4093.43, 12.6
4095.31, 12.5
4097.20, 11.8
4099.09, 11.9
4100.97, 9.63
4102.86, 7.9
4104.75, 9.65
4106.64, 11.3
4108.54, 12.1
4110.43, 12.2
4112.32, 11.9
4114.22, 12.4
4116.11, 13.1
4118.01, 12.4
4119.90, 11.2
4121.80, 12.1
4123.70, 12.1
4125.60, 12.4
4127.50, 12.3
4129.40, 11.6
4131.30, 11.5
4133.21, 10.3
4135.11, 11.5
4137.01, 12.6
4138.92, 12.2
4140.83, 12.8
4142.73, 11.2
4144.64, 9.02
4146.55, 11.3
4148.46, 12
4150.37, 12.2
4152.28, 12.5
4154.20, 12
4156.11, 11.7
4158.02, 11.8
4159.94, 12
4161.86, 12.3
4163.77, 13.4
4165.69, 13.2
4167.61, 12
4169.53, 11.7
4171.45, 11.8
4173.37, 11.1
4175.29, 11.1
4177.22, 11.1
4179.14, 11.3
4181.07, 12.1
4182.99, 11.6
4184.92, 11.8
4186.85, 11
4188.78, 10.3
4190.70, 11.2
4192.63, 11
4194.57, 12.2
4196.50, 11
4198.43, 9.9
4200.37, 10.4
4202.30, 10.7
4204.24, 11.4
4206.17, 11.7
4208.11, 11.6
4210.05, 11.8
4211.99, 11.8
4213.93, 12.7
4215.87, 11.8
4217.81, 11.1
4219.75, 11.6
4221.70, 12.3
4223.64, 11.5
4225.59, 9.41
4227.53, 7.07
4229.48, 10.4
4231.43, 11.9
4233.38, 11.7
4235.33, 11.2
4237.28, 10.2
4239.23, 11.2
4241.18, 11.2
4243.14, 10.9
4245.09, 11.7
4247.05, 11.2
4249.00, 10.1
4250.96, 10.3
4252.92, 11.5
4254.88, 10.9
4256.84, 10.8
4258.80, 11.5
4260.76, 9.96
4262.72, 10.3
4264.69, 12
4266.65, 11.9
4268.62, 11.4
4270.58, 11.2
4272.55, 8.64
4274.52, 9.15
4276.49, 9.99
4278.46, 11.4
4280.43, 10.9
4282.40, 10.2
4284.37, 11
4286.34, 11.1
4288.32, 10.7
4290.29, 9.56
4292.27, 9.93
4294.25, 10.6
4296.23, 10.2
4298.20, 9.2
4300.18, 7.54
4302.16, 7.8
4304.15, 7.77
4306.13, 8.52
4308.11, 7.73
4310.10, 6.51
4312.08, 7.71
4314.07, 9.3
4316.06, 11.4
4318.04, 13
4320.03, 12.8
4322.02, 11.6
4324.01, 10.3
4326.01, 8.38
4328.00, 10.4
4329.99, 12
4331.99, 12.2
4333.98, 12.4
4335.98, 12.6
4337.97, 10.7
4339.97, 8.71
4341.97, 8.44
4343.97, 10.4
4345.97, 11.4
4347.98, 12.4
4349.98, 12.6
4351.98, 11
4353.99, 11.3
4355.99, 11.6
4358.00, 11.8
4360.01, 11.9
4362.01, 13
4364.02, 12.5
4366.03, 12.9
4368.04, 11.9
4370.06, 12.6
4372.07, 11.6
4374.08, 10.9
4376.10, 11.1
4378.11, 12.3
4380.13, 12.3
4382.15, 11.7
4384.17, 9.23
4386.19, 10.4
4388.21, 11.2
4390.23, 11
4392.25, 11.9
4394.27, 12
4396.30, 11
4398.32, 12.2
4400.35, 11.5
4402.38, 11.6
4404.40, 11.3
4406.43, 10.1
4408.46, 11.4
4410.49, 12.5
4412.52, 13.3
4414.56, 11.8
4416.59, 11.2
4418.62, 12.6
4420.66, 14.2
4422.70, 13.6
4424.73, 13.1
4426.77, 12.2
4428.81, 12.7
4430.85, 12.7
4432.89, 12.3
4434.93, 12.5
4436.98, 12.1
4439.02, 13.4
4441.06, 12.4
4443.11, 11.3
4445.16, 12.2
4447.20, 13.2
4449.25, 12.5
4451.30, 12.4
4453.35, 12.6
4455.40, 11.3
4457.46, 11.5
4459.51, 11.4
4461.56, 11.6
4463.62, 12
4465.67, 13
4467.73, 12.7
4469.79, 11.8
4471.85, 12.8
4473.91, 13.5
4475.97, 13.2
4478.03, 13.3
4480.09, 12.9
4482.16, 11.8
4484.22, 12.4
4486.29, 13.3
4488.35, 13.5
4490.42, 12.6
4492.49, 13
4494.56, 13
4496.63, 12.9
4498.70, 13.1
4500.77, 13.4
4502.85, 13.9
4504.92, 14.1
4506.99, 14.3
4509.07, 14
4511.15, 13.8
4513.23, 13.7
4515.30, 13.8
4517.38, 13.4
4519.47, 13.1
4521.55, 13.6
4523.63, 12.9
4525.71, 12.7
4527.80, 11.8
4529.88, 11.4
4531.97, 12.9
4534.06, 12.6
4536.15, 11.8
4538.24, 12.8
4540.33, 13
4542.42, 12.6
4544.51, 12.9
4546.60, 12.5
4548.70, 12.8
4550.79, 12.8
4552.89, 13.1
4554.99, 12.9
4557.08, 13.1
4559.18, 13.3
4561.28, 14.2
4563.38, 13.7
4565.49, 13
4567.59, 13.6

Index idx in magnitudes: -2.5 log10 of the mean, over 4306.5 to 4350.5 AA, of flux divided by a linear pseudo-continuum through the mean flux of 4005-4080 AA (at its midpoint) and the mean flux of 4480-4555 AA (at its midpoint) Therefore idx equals 0.16 mag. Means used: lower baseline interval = 11.1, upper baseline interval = 13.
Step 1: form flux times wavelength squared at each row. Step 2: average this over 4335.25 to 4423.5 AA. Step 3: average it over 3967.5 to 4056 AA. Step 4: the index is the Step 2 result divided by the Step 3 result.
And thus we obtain 1.32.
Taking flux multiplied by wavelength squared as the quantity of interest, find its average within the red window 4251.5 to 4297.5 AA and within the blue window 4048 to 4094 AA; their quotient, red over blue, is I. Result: 1.03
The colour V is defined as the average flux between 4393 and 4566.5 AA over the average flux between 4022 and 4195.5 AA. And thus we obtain 1.1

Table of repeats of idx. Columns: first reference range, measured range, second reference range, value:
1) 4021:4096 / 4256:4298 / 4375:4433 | 0.11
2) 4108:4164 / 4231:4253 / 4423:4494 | 0.10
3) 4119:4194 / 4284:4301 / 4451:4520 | 0.22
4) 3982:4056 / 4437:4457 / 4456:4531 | 0.04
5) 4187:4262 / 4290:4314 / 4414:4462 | 0.32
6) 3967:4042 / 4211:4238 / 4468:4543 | 0.04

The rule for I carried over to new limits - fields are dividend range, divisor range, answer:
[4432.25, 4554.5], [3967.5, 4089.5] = 1.49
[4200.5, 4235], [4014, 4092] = 1.08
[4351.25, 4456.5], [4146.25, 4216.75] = 1.14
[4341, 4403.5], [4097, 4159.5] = 1.12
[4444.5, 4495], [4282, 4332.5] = 1.37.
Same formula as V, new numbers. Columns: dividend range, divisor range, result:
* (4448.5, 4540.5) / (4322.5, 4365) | 1.14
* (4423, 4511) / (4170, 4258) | 1.14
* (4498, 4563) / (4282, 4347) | 1.30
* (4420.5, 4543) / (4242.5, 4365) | 1.21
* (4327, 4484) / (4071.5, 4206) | 1.03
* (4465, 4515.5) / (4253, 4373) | 1.24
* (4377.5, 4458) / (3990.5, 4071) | 1.08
